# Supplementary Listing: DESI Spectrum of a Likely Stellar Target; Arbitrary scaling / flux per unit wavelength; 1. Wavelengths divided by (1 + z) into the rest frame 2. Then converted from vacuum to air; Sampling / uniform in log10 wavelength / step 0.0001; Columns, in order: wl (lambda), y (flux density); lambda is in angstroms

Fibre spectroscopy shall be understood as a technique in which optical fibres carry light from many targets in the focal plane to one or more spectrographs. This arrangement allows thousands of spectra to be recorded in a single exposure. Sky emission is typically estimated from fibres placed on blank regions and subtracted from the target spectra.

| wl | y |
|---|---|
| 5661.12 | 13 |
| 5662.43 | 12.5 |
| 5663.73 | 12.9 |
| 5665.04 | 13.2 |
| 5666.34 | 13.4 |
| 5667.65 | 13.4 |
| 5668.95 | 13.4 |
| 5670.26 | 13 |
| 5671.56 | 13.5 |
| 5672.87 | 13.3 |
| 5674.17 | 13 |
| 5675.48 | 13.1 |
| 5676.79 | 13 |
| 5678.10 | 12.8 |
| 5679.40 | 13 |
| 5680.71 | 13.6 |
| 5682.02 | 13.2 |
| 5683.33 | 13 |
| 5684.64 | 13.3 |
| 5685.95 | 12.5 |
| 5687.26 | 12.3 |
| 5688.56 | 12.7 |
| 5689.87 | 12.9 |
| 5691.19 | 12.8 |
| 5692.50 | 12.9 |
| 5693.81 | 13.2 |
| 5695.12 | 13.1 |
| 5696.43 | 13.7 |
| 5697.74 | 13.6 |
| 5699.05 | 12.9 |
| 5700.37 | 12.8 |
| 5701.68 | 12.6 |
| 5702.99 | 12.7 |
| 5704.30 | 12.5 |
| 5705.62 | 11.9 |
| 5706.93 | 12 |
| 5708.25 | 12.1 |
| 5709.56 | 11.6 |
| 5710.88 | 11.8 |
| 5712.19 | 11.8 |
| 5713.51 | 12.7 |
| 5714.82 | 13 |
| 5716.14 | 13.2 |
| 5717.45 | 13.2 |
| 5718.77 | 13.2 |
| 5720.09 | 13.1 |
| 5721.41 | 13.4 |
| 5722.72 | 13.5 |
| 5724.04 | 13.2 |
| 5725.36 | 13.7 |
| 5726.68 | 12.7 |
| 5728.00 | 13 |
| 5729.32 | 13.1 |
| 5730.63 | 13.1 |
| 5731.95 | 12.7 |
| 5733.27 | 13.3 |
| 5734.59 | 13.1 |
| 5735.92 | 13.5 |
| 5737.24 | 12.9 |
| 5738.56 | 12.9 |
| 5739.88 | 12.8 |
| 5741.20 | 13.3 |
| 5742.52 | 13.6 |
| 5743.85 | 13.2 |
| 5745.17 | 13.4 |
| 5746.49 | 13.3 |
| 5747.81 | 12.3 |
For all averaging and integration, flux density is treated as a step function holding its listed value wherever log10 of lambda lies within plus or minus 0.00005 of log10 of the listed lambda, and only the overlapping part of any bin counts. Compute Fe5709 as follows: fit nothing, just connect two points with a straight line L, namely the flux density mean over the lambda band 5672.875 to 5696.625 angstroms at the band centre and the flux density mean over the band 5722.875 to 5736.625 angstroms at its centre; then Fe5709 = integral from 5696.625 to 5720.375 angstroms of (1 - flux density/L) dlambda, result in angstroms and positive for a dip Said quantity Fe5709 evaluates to 0.9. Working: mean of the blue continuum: 13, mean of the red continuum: 13.1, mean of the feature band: 12.6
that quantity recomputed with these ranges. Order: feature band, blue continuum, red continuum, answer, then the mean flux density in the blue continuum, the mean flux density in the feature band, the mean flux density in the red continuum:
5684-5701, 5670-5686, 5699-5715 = -0.4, 13.1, 13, 12.3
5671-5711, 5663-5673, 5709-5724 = 0.6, 13.3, 12.8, 12.8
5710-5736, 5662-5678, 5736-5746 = 0.4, 13.1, 13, 13.2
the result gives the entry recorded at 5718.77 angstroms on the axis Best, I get 13.2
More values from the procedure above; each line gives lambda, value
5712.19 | 11.8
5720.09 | 13.1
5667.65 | 13.4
